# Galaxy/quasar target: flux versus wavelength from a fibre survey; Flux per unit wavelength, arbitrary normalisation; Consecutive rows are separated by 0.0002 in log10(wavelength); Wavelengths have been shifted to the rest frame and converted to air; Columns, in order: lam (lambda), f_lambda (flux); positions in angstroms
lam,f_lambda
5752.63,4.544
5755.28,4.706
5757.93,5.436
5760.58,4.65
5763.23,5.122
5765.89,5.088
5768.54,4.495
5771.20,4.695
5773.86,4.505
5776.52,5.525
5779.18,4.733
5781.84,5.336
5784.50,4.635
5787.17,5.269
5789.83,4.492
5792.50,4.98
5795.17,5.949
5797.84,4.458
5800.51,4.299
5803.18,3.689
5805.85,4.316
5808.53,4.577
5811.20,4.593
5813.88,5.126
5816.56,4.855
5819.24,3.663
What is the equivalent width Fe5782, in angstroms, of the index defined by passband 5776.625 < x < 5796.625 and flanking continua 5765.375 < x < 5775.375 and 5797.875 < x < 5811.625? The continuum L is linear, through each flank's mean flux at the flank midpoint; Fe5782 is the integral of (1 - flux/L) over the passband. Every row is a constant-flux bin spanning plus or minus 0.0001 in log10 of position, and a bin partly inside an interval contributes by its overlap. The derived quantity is -2.61 angstroms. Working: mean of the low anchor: 4.68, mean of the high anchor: 4.29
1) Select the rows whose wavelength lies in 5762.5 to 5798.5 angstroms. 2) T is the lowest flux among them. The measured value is 4.458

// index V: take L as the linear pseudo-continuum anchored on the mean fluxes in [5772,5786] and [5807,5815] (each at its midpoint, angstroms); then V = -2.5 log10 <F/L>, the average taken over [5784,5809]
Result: 0.04 mag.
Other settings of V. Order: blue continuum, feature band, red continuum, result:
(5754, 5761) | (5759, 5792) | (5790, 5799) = 0.03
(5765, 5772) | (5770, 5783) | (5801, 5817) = -0.06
